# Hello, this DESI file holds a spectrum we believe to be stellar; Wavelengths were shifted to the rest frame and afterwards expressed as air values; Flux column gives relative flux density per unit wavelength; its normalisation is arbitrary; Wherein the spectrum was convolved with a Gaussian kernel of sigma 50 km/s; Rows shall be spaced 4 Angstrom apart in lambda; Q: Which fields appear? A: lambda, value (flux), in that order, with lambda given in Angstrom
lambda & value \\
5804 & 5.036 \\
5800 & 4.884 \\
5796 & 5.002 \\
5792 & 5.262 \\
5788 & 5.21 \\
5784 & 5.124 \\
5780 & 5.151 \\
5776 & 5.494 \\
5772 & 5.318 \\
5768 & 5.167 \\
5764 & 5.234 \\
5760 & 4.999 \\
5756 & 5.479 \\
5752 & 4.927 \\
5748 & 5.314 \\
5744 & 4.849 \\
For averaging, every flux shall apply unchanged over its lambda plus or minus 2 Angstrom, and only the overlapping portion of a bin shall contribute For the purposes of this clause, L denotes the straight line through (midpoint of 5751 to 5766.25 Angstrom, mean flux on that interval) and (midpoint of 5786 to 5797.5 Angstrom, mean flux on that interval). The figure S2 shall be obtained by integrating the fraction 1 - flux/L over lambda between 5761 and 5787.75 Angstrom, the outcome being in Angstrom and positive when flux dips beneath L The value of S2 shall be -0.3 Angstrom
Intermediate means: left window 5.18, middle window 5.24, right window 5.16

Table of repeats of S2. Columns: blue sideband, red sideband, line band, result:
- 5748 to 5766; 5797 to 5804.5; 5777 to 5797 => -0.61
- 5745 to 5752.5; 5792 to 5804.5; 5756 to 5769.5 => -0.24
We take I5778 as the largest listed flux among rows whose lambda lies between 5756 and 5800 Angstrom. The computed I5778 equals 5.494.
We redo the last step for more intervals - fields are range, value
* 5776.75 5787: 5.151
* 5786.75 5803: 5.262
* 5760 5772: 5.318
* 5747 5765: 5.479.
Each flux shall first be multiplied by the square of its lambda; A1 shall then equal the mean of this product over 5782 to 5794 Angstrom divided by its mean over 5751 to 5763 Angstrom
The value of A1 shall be 1.02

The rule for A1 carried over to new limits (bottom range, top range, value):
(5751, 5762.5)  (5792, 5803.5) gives 0.99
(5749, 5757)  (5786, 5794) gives 1.02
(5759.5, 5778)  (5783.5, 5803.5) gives 0.98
